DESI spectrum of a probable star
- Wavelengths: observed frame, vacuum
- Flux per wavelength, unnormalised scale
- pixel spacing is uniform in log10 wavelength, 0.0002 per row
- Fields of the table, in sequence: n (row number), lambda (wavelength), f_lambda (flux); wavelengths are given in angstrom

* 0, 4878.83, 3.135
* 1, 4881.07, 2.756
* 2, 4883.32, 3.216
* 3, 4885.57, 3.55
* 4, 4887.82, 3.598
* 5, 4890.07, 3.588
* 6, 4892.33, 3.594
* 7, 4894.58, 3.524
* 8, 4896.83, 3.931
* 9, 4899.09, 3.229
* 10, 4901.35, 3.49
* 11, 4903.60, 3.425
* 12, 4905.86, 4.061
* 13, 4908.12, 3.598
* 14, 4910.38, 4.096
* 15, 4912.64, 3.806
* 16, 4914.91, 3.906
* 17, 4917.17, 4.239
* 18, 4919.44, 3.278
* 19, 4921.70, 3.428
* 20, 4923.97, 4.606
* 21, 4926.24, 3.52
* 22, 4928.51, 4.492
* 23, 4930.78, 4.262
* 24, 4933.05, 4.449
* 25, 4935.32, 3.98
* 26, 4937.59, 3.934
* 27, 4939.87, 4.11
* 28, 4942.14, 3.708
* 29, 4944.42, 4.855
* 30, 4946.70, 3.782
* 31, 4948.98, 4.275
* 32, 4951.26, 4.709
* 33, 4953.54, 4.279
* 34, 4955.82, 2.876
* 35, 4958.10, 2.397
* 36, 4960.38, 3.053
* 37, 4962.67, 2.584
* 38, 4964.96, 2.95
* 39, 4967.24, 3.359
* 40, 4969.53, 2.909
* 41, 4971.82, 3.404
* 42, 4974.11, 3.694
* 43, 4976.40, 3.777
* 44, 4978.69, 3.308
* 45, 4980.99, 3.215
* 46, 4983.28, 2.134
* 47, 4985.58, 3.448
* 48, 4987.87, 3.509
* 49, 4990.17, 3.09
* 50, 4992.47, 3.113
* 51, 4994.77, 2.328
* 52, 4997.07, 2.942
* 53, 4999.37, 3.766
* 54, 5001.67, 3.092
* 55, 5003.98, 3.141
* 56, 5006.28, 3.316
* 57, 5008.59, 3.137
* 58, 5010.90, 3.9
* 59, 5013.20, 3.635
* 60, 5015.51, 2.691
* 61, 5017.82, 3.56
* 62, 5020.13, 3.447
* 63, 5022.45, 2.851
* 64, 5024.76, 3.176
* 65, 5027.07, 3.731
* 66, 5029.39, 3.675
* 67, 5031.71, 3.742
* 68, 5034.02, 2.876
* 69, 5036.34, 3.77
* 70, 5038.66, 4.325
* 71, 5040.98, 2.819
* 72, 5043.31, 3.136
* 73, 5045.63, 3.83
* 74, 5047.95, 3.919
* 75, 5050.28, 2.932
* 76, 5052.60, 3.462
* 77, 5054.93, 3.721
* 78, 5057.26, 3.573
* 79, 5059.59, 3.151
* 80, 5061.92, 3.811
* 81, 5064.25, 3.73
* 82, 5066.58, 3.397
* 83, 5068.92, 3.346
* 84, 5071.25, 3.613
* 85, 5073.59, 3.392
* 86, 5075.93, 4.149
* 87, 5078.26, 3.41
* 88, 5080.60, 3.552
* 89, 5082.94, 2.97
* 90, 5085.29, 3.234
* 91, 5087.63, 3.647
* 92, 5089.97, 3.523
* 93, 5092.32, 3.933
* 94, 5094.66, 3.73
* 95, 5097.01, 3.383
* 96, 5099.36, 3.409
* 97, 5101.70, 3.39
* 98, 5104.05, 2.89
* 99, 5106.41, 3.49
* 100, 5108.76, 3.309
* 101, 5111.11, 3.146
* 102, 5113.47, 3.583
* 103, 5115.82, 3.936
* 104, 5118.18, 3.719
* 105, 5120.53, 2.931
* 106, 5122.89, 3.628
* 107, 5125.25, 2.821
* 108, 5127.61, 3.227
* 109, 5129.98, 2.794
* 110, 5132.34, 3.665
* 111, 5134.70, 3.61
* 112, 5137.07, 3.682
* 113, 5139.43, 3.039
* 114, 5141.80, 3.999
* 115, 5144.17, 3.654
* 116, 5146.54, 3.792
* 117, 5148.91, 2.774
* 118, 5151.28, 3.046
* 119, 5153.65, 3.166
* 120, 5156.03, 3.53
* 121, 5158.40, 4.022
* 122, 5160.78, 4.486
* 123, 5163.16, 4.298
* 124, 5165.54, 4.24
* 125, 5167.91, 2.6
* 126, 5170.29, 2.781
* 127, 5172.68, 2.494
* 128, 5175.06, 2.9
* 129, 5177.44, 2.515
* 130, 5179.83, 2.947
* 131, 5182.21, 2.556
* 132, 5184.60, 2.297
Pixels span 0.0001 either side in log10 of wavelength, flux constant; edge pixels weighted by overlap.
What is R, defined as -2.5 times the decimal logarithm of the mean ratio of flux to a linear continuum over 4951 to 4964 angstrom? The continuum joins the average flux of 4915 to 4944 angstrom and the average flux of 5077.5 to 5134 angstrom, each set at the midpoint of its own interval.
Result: 0.215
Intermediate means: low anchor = 4.02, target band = 3.22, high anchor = 3.39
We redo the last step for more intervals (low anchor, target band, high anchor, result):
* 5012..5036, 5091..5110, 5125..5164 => 0.00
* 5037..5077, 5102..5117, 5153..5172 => 0.06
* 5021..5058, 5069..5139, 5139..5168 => 0.04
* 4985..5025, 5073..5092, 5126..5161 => -0.05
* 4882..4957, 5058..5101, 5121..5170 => 0.02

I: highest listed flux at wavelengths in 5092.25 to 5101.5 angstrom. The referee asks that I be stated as 3.933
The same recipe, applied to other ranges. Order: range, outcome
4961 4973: 3.404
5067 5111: 4.149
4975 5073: 4.325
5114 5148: 3.999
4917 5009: 4.855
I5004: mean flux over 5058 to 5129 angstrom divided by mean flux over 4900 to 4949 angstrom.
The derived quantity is 0.87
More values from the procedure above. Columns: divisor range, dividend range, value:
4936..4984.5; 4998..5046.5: 0.97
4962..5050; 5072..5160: 1.04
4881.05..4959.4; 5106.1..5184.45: 0.88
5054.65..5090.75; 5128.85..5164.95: 1.02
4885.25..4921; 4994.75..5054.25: 0.92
